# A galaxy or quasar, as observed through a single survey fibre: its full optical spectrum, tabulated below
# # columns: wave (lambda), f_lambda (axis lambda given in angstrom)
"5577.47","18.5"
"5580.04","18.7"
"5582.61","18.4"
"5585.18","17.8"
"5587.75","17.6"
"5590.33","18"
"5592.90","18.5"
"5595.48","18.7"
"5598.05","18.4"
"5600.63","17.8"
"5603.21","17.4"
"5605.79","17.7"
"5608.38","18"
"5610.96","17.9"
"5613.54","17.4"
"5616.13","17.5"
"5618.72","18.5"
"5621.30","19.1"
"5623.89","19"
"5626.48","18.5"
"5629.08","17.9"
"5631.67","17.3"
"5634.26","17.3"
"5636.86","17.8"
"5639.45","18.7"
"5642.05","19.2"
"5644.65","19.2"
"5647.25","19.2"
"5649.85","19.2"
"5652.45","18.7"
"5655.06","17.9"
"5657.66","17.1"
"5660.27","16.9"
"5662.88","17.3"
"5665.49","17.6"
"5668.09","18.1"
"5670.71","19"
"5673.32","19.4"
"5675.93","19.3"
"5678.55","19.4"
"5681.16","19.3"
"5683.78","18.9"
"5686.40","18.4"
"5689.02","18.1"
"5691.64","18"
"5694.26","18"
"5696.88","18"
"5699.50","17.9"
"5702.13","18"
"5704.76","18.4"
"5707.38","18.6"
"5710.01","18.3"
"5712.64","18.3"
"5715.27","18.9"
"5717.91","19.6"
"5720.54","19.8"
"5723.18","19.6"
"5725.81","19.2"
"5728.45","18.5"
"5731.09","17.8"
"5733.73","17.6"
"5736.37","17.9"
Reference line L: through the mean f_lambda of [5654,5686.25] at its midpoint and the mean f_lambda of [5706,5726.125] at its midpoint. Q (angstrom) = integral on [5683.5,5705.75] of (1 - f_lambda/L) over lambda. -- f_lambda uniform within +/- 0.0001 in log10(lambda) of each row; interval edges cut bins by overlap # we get 0.7 angstrom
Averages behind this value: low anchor 18.4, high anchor 19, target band 18.2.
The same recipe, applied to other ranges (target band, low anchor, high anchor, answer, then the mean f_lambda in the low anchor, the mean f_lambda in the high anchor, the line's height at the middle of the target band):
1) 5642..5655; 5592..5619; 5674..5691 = -0.36 angstrom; 18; 18.9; 18.5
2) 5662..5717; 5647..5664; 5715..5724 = 0.96 angstrom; 18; 19.5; 18.8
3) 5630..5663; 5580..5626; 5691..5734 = 0.22 angstrom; 18.1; 18.5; 18.3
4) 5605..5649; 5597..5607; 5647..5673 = -0.80 angstrom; 17.8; 18.1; 17.9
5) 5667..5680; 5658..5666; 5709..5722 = -1.09 angstrom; 17.2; 19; 17.6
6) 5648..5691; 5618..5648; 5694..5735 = 0.20 angstrom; 18.5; 18.5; 18.5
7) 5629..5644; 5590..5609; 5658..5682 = 0.12 angstrom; 18.1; 18.4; 18.2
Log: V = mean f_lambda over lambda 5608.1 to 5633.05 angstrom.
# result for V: 18.1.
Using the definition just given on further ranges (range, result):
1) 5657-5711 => 18.3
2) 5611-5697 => 18.3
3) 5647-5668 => 17.9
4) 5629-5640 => 17.7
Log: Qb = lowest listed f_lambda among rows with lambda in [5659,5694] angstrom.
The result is 16.9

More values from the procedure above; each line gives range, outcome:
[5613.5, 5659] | 17.1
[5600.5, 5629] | 17.4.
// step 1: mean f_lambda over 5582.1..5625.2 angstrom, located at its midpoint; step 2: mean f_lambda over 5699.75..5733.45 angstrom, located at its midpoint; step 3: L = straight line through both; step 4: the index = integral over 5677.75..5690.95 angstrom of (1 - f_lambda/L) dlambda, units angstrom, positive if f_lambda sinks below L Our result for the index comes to -0.2 angstrom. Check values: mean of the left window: 18.1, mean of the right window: 18.7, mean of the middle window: 18.8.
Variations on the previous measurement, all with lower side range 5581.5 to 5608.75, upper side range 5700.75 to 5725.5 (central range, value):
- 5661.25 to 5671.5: 0.3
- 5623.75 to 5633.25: 0.1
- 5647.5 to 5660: 0.2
